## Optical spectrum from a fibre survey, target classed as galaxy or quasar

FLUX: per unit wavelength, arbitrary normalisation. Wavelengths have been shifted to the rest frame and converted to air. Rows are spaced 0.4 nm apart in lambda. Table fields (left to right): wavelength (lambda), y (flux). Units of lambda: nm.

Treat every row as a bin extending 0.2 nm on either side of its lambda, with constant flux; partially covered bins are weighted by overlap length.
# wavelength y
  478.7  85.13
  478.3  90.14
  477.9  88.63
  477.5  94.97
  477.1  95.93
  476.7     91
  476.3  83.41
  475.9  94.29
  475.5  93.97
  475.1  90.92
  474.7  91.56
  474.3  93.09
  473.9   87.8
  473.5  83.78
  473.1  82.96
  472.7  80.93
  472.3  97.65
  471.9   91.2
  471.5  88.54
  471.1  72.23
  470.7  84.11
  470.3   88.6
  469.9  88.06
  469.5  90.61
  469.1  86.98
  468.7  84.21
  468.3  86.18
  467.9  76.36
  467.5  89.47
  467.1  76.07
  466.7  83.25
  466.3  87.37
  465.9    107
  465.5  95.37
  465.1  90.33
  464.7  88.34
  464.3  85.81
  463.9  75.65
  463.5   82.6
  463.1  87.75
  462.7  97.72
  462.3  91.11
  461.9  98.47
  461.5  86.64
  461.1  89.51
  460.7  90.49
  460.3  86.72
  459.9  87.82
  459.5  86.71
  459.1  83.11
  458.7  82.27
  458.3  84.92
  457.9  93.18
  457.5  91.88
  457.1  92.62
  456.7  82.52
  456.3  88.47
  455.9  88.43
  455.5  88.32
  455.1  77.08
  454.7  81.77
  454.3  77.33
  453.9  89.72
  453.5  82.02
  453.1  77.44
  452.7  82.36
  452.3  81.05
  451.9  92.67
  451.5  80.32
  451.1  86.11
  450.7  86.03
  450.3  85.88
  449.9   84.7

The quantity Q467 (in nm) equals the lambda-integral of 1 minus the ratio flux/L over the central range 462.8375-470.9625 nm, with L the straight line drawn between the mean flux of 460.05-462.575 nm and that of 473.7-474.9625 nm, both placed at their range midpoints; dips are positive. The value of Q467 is 0.362 nm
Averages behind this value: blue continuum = 90.7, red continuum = 90.8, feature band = 86.7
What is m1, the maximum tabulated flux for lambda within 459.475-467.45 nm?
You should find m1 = 107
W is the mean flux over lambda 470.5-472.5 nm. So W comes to 86.7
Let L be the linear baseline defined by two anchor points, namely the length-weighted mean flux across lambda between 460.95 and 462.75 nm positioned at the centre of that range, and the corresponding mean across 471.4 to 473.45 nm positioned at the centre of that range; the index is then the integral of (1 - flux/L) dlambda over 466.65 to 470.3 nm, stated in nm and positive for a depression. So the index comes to 0.19 nm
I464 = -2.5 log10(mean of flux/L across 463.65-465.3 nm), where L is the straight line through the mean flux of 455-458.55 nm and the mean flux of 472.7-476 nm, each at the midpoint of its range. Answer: 0.042 mag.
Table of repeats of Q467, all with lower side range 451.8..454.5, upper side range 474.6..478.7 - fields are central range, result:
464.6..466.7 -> -0.14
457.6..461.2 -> -0.09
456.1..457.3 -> -0.05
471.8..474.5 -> 0.06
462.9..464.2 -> 0.06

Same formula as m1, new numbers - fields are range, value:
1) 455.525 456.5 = 88.47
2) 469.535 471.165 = 88.6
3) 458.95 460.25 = 87.82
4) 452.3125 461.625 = 93.18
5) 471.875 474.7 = 97.65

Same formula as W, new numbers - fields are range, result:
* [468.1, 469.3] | 85.8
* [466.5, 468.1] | 81.3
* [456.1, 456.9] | 85.5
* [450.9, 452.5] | 85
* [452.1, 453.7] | 80.7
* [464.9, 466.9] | 92.7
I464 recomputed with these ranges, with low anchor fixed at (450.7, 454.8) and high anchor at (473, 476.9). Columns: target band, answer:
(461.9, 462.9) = -0.111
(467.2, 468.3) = 0.058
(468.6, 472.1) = 0.025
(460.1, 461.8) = -0.042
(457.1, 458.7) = -0.058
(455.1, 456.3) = -0.031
